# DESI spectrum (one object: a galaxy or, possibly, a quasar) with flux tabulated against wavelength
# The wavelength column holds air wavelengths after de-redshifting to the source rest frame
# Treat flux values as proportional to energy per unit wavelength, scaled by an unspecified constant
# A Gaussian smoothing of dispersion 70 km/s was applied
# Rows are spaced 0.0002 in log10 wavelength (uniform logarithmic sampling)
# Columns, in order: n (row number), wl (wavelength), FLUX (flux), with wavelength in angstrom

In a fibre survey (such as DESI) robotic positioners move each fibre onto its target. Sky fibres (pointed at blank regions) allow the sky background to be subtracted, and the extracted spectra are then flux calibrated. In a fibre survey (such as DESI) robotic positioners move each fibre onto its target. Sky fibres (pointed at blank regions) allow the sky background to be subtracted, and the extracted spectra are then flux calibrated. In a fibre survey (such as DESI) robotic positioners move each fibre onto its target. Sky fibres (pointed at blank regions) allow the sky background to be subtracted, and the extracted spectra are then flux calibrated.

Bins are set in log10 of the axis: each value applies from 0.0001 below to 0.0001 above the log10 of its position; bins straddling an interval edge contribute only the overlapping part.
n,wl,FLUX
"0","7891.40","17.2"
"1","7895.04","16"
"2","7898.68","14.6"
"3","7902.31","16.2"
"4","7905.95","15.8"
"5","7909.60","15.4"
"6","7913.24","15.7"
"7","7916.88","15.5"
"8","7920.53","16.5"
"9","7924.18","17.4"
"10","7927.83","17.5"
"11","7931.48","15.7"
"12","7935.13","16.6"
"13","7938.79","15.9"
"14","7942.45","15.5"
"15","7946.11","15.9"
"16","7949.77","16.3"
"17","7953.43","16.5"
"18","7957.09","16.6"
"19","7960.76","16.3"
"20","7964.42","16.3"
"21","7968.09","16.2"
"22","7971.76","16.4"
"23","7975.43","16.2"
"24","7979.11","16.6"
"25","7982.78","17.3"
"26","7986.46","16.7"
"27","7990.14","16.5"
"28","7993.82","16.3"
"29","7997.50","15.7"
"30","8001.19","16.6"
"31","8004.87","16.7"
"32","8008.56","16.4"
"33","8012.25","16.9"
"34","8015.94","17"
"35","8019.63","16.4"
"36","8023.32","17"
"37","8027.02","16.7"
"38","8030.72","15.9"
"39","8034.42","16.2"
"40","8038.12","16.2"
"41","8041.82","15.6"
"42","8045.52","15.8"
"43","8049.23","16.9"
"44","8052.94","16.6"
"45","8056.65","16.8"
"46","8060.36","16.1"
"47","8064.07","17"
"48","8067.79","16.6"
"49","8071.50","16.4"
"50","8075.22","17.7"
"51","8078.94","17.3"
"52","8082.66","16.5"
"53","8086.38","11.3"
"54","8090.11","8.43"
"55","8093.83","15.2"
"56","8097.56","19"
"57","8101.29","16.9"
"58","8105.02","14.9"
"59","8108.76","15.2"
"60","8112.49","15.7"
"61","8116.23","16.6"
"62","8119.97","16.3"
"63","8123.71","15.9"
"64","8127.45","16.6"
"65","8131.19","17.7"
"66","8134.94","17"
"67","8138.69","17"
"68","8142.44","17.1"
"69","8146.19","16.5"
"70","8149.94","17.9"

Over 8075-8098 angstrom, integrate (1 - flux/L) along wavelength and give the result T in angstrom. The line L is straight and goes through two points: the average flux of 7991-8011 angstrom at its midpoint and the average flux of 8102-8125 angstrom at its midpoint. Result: 1.9 angstrom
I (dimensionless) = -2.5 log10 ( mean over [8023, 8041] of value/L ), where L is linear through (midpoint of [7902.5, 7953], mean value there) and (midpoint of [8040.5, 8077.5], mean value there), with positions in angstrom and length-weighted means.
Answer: 0.01 mag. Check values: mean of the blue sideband 16.1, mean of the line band 16.3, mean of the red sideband 16.6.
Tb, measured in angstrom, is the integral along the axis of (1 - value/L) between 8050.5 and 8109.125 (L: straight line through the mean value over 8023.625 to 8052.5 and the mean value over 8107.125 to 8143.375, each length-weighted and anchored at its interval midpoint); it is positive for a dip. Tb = 2.1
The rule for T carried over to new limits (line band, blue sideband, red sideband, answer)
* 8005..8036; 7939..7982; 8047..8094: -1.3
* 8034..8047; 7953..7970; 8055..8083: 0.6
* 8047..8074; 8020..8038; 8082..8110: -1.9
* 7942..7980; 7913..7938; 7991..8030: 0.5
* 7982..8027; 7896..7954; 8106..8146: -1.1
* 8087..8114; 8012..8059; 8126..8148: 3.1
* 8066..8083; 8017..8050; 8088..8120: -1.3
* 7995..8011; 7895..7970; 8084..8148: -0.4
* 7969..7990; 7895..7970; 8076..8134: -0.8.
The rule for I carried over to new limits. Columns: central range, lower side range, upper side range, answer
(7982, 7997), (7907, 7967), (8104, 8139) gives -0.02 mag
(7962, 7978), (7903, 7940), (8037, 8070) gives 0.00 mag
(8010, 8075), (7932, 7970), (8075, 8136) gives -0.04 mag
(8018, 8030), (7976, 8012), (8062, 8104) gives -0.03 mag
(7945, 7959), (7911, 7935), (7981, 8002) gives 0.01 mag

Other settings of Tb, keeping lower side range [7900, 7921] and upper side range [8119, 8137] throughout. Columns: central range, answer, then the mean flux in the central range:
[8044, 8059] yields -0.12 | 16.5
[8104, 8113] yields 0.76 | 15.2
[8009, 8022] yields -0.40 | 16.7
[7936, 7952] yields -0.03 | 15.9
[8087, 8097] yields 2.34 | 12.7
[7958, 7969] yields -0.20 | 16.3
